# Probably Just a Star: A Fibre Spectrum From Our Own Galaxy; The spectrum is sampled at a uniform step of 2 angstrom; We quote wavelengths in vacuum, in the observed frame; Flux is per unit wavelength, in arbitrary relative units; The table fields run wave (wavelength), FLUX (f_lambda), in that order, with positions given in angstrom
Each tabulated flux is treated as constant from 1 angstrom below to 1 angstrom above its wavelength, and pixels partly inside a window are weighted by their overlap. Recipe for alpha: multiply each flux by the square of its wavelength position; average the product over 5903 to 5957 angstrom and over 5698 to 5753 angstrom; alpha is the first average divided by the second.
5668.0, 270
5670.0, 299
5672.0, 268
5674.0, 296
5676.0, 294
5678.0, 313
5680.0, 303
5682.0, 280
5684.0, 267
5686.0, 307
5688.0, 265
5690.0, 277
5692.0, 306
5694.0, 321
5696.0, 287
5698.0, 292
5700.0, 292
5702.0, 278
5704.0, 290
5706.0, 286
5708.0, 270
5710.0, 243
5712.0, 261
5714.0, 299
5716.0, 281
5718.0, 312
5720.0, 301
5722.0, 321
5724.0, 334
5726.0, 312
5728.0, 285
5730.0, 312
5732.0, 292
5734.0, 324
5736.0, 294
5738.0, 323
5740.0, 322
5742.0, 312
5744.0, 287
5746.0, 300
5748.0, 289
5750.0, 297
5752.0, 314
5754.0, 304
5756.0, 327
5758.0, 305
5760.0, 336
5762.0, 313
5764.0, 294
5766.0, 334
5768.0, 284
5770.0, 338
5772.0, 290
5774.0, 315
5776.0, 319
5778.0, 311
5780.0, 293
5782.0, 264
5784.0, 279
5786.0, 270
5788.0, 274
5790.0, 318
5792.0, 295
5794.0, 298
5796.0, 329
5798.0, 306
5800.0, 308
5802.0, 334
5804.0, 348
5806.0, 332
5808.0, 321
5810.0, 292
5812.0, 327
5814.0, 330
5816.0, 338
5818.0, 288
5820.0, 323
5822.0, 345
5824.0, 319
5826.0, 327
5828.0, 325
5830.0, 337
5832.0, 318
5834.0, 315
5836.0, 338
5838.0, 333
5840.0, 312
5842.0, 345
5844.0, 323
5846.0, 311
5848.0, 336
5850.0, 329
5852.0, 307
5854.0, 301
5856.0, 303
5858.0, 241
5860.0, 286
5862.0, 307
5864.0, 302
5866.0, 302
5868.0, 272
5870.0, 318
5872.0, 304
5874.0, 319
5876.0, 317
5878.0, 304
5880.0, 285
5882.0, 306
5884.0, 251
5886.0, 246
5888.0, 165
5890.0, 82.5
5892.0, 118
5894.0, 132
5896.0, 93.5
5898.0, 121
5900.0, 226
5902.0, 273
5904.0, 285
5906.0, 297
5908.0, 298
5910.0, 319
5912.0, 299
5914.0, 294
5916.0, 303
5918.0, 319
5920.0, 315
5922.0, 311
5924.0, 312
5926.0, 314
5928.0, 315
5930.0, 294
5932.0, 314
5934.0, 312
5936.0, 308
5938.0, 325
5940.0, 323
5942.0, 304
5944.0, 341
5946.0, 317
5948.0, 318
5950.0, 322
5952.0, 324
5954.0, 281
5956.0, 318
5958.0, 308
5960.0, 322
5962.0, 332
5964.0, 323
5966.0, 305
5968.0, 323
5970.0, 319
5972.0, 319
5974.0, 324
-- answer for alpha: 1.1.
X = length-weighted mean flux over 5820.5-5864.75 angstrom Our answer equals 317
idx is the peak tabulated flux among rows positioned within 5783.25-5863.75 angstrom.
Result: 348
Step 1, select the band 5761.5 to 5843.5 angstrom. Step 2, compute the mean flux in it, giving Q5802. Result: 314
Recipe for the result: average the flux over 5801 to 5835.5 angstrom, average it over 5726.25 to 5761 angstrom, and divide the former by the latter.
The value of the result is 1.06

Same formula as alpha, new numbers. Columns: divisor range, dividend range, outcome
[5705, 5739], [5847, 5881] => 1.07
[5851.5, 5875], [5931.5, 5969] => 1.10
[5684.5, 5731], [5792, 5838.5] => 1.14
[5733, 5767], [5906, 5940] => 1.06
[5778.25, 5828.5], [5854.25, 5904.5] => 0.81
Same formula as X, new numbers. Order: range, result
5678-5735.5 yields 293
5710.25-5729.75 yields 299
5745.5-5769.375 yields 309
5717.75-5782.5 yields 308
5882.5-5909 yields 201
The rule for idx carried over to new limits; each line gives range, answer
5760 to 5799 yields 338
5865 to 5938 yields 325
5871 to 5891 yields 319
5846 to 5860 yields 336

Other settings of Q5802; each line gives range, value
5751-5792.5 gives 304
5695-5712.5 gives 278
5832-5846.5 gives 325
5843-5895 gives 272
